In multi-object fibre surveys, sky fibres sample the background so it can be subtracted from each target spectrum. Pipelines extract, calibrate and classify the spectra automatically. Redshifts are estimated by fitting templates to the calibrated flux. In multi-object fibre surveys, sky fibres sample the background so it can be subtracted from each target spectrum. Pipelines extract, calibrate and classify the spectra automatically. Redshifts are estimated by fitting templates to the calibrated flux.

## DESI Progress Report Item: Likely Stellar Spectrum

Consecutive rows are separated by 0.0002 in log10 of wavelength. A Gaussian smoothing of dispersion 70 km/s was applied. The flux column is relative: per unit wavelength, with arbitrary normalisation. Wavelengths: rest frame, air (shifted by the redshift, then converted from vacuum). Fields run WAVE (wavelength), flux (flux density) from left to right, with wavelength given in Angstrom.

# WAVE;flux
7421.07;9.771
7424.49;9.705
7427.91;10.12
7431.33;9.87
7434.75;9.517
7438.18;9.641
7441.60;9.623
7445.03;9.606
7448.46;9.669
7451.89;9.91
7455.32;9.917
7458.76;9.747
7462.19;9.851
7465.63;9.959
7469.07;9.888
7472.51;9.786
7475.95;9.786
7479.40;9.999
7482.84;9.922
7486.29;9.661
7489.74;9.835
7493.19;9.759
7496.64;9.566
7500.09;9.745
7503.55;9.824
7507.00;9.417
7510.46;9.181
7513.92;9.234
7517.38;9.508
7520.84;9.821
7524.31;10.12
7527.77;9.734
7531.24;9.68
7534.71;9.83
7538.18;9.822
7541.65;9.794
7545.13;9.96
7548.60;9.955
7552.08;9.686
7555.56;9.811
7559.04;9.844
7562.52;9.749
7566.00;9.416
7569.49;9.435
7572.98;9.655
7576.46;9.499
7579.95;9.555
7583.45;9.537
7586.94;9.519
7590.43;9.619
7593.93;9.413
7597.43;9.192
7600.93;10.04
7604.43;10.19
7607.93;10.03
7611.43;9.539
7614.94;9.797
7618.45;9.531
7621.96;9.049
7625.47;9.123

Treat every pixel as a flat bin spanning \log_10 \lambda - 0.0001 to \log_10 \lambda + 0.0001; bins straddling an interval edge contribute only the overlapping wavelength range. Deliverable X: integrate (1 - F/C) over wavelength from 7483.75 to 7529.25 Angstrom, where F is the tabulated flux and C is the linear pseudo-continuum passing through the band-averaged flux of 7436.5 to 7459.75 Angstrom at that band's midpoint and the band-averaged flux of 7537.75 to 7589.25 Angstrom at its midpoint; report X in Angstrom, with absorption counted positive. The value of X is 0.2 Angstrom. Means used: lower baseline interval 9.73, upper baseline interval 9.68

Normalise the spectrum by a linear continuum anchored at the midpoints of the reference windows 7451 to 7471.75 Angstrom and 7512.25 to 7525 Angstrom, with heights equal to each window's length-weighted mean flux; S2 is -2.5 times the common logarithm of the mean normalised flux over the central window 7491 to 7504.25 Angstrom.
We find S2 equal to 0.00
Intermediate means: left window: 9.87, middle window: 9.72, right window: 9.63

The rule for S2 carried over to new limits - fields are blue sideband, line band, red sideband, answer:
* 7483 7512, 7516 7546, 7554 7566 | -0.012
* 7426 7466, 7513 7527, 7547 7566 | 0.008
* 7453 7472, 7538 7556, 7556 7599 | -0.023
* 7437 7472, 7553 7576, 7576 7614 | 0.004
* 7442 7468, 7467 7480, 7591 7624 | -0.008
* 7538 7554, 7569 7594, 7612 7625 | 0.011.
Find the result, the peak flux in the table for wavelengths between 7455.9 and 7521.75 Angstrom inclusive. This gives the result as 9.999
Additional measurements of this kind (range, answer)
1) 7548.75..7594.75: 9.844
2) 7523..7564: 10.12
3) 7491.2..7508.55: 9.824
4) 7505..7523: 9.821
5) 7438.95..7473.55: 9.959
